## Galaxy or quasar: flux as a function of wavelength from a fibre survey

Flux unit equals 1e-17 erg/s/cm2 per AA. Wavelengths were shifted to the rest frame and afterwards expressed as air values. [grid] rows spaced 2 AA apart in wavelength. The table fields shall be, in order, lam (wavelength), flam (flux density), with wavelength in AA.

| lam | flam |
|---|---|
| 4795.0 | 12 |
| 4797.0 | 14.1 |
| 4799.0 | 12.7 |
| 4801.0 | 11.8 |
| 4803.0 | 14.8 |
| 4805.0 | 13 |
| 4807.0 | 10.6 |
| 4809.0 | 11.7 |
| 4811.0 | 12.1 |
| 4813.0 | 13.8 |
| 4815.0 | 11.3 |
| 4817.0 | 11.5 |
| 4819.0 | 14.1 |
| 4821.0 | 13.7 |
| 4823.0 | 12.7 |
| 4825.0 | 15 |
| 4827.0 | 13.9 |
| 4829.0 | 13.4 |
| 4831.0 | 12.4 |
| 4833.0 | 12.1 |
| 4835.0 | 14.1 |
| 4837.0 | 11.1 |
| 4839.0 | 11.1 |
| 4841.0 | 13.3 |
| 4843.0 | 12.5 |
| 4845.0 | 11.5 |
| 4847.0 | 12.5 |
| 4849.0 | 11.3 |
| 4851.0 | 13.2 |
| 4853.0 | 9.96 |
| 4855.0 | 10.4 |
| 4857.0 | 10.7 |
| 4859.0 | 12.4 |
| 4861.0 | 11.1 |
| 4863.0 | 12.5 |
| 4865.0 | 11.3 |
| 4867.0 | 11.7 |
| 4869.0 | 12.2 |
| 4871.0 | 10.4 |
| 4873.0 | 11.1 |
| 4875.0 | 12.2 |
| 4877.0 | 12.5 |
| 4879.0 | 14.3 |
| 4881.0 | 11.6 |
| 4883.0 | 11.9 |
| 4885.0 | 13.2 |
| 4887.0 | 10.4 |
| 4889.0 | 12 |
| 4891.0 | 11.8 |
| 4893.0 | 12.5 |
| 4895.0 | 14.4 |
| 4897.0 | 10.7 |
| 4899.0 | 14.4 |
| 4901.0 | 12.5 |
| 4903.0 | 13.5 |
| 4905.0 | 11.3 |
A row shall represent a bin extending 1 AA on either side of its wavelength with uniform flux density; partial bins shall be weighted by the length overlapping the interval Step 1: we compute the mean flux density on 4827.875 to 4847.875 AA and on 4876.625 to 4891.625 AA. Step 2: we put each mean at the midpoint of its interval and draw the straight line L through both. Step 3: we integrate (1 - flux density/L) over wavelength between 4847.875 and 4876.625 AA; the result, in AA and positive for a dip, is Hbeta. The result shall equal 1.9 AA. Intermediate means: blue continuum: 12.4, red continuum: 12.2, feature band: 11.5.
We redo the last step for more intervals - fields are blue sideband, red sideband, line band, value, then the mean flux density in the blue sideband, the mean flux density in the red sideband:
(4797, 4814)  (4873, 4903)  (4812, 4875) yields 1.8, 12.7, 12.4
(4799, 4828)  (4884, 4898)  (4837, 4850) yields 0.6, 12.9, 12.1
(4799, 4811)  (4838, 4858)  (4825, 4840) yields -1.0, 12.4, 11.6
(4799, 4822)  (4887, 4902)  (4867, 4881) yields 0.5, 12.6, 12.5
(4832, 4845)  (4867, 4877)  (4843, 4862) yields 0.8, 12.3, 11.6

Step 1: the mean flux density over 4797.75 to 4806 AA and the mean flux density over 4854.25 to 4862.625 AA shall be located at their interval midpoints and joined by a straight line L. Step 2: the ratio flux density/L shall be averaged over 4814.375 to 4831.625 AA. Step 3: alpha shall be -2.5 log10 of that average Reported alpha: -0.064 mag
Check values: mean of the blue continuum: 13.1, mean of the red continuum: 11.3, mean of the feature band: 13.2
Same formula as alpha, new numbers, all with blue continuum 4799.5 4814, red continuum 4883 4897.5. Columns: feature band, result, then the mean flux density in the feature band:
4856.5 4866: 0.060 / 11.6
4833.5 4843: 0.001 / 12.4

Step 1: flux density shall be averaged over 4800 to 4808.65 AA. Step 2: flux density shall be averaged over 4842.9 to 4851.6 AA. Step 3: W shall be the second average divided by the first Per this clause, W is 1.0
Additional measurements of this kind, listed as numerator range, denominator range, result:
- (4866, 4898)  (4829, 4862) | 1.01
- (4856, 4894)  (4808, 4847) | 0.94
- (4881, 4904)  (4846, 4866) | 1.08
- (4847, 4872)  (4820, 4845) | 0.89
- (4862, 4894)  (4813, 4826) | 0.91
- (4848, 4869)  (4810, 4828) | 0.88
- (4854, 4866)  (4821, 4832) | 0.84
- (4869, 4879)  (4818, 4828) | 0.86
